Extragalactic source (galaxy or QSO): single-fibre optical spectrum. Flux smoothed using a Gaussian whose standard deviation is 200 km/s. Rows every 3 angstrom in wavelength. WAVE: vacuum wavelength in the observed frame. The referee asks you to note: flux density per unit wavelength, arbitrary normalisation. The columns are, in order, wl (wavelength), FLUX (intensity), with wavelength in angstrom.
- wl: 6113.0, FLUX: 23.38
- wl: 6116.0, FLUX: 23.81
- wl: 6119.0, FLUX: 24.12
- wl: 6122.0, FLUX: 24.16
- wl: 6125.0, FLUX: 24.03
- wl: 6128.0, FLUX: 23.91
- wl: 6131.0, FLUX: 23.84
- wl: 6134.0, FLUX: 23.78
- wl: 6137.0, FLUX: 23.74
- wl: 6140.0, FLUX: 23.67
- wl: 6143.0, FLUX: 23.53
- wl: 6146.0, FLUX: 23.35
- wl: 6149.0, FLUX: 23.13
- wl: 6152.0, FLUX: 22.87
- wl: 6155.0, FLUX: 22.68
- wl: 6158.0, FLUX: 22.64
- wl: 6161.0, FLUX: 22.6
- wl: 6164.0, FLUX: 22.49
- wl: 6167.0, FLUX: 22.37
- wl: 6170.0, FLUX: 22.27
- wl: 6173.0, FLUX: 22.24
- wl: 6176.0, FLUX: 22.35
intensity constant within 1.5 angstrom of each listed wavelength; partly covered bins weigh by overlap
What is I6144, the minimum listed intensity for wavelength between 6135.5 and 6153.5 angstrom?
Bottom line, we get 22.87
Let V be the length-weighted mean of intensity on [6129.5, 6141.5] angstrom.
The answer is 23.8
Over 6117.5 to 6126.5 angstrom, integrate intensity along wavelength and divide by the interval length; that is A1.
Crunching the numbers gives 24.1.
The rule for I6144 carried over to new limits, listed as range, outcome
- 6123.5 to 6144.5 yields 23.53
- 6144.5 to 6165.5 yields 22.49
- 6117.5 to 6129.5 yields 23.91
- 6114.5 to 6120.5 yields 23.81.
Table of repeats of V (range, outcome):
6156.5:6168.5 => 22.5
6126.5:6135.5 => 23.8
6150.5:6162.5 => 22.7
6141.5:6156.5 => 23.1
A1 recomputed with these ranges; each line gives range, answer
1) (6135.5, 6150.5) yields 23.5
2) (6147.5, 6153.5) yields 23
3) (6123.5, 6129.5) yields 24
